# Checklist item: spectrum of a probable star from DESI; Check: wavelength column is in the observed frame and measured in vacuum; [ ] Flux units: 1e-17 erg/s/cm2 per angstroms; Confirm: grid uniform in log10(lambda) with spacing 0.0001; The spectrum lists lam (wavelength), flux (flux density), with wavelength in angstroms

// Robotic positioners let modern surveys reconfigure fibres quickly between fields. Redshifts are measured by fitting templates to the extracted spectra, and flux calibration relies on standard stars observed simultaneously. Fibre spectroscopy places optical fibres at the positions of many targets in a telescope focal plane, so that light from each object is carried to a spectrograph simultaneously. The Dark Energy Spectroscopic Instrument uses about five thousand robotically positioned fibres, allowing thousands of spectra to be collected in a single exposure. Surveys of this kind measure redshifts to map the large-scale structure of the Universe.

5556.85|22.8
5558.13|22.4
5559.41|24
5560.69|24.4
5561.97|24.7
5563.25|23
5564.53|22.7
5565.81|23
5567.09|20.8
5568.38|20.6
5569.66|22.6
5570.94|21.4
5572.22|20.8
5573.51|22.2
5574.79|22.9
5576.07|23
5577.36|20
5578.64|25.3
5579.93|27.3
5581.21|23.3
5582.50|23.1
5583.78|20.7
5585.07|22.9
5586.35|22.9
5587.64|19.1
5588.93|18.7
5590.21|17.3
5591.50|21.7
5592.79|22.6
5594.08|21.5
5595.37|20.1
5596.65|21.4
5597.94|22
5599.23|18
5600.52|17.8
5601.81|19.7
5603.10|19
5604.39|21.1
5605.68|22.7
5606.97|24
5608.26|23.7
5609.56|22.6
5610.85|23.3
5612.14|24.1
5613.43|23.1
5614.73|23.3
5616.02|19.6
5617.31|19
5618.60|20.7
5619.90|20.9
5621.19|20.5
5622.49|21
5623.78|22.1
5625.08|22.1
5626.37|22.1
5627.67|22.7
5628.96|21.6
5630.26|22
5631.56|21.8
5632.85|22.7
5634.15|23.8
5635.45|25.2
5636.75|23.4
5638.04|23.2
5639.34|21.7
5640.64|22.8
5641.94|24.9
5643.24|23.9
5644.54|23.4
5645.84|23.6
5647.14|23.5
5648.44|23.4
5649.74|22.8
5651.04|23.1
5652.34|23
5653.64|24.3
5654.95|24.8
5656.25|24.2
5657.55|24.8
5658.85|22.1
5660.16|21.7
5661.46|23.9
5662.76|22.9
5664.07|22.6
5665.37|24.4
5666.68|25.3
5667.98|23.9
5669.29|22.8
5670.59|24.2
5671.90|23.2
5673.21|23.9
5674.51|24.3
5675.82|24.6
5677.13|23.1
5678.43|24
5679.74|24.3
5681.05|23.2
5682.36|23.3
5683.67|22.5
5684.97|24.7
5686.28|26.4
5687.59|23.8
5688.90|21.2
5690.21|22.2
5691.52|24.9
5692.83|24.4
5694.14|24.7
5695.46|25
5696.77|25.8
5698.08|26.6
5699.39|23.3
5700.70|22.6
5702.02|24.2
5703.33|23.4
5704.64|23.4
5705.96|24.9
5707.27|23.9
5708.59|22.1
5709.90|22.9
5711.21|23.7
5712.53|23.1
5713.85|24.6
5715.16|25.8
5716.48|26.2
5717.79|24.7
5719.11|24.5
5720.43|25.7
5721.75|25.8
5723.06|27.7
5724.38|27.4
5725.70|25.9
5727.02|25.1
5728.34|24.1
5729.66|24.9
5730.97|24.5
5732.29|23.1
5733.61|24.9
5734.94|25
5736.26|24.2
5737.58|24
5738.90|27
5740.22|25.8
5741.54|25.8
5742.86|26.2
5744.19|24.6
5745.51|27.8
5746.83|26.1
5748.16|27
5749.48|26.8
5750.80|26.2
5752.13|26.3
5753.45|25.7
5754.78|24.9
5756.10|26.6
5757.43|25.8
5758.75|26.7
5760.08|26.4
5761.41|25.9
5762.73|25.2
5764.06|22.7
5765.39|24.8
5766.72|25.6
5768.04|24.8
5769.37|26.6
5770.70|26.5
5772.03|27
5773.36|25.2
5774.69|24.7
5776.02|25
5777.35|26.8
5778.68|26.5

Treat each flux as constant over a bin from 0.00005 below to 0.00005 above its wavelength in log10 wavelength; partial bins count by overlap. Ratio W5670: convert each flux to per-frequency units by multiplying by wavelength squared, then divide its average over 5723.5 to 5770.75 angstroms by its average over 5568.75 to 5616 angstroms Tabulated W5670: 1.24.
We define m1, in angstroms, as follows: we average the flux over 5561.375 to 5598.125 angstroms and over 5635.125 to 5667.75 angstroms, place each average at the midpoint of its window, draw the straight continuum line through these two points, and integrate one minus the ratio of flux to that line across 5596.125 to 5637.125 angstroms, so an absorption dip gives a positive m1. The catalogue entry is 1.8 angstroms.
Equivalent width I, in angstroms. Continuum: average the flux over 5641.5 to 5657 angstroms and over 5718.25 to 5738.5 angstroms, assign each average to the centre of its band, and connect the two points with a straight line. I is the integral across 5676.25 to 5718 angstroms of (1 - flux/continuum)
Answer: 0.9 angstroms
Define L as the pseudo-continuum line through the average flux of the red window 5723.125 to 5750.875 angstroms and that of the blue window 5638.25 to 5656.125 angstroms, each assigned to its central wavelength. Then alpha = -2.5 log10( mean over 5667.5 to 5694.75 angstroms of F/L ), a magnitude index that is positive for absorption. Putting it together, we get 0.022 mag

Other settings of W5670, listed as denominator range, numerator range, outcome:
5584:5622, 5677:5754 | 1.22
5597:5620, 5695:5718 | 1.17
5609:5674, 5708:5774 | 1.15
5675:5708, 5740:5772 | 1.10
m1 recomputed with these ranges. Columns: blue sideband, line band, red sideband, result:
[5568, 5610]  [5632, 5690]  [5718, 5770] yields -0.4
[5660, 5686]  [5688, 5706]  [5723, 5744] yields 0.2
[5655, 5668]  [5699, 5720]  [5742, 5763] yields 0.8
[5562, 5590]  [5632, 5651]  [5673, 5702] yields -0.1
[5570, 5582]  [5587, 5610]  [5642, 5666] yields 2.4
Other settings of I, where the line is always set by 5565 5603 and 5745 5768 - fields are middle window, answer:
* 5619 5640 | 0.3 angstroms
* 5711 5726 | -0.3 angstroms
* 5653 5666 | -0.1 angstroms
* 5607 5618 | -0.1 angstroms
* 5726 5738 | 0.4 angstroms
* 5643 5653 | -0.1 angstroms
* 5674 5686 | 0.0 angstroms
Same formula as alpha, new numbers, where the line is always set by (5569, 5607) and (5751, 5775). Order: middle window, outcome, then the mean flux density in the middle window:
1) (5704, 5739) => -0.004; 24.7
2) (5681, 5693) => 0.008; 23.7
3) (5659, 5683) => -0.007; 23.6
